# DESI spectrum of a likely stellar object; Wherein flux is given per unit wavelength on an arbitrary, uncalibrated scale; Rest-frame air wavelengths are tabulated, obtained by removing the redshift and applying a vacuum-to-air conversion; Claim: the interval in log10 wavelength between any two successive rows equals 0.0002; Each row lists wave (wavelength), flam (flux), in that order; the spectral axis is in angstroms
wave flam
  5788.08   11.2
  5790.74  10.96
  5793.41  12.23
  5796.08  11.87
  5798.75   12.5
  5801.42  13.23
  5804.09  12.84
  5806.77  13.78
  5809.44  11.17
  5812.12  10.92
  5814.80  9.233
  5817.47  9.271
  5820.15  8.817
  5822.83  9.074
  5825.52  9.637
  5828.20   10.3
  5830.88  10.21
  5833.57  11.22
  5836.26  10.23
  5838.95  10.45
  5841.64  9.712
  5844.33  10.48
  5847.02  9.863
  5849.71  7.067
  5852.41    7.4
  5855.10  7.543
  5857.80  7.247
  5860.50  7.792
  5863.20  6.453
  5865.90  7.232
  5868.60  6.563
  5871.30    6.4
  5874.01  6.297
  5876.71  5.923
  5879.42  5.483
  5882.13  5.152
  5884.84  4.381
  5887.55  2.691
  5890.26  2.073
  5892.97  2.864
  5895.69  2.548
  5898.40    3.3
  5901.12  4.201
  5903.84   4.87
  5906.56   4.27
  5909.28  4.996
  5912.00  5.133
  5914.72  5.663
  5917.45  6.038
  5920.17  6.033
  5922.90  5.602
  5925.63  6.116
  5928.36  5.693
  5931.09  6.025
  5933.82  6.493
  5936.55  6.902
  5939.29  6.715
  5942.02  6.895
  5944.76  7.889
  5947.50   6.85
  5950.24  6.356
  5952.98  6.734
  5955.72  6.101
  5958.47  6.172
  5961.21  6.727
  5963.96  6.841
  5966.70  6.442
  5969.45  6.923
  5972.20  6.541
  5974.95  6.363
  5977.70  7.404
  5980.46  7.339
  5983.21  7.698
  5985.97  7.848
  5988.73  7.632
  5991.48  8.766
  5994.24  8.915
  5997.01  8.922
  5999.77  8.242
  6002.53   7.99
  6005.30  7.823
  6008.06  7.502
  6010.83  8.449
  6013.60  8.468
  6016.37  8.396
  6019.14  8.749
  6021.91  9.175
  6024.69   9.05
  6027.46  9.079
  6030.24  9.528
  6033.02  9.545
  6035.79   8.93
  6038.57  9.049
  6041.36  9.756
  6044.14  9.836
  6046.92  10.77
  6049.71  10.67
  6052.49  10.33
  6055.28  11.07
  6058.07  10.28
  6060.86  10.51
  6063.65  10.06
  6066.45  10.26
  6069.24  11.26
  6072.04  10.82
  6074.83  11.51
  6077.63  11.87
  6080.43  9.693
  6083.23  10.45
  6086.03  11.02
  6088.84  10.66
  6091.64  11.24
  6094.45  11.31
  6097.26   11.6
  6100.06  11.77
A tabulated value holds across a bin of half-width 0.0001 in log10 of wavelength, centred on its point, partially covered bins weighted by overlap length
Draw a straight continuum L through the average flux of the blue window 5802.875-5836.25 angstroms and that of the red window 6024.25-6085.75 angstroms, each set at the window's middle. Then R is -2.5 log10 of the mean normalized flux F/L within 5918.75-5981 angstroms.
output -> 0.50 mag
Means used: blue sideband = 10.5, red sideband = 10.2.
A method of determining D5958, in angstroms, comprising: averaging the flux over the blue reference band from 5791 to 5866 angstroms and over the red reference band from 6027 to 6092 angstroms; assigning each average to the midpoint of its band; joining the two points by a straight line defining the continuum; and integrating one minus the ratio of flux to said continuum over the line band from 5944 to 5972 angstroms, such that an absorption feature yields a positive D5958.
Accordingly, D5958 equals 9.7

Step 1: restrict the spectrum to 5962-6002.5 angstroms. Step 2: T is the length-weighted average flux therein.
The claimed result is 7.57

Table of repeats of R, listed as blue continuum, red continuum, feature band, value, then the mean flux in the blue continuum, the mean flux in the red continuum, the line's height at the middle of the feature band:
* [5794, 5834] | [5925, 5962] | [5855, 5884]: 0.37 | 11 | 6.55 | 9.07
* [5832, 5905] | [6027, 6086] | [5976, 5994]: 0.13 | 6.5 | 10.3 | 8.85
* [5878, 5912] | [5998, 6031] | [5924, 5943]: -0.18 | 3.96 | 8.52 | 5.43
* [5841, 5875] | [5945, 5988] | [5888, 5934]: 0.46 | 7.67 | 6.86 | 7.27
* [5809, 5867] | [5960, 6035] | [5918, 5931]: 0.40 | 9.12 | 8.03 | 8.53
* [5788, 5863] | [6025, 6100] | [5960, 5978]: 0.47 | 10.1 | 10.4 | 10.3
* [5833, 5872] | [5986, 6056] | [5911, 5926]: 0.44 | 8.35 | 9.03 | 8.62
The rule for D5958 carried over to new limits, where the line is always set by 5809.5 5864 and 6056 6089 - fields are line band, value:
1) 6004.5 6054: 5.9 angstroms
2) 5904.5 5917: 5.9 angstroms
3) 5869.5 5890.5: 10.0 angstroms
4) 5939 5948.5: 2.6 angstroms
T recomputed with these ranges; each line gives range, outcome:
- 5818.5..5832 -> 9.59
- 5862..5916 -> 4.82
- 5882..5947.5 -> 5.15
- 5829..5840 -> 10.5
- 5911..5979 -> 6.43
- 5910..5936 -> 5.88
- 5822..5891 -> 7.6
